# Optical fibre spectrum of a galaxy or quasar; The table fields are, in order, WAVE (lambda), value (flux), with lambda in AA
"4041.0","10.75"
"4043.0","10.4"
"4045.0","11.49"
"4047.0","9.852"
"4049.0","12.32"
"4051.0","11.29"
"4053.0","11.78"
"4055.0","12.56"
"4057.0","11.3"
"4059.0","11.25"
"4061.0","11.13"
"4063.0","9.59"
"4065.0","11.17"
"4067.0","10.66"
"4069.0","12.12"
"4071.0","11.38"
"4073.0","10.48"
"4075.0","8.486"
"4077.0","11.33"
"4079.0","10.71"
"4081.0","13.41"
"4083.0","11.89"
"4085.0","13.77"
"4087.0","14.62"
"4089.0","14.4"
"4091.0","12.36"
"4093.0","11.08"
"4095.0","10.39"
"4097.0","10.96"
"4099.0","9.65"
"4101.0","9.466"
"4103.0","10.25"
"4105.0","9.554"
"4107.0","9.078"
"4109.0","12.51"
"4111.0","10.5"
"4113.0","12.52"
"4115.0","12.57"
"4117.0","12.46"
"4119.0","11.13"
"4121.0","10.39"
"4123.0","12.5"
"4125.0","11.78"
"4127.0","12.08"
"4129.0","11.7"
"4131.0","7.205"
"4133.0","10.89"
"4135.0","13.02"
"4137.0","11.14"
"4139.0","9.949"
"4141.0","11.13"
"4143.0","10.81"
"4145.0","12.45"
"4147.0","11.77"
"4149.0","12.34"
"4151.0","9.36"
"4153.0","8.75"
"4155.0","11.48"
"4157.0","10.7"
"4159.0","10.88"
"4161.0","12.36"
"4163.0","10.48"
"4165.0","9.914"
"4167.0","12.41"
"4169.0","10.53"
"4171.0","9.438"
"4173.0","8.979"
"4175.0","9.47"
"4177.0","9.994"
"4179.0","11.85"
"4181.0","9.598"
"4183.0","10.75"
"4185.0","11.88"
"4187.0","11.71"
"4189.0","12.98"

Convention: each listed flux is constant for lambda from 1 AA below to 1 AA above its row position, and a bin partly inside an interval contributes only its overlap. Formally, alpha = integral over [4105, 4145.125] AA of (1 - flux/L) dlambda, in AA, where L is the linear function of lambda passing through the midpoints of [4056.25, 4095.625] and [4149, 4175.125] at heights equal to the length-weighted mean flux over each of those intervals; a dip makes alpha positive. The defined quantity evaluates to -1.0 AA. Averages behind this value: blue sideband 11.6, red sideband 10.5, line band 11.2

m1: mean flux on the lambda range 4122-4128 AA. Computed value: 12.1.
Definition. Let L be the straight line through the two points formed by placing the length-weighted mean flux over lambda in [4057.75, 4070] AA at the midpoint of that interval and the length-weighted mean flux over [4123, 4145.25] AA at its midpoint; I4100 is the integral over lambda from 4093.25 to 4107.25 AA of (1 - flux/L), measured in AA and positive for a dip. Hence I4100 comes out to 1.3 AA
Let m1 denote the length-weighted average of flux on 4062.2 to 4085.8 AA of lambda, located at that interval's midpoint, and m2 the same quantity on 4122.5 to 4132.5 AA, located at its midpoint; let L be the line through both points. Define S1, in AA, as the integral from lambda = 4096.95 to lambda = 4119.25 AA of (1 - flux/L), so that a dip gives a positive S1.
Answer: 0.39 AA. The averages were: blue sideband 11.2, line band 10.9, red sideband 11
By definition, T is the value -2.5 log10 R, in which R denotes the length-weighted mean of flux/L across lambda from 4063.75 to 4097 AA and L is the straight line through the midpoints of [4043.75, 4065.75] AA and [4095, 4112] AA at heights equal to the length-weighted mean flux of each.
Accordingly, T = -0.10 mag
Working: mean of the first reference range 11.2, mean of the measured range 11.7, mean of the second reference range 10.3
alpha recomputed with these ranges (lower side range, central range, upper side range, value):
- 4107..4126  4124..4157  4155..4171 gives 1.0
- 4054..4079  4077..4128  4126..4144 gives -3.2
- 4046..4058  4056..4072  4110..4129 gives 0.7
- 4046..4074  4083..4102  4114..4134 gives -1.0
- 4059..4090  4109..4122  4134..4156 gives -0.4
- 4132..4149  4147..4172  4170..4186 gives 0.2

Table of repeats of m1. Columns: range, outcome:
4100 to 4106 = 9.76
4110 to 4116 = 11.9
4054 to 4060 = 11.7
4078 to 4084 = 12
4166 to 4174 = 10.3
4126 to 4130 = 11.9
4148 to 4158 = 10.5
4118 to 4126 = 11.5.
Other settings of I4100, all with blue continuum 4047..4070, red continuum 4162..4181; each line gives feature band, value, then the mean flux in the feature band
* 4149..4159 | 0.1 AA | 10.4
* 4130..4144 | 0.0 AA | 10.6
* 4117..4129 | -1.0 AA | 11.7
